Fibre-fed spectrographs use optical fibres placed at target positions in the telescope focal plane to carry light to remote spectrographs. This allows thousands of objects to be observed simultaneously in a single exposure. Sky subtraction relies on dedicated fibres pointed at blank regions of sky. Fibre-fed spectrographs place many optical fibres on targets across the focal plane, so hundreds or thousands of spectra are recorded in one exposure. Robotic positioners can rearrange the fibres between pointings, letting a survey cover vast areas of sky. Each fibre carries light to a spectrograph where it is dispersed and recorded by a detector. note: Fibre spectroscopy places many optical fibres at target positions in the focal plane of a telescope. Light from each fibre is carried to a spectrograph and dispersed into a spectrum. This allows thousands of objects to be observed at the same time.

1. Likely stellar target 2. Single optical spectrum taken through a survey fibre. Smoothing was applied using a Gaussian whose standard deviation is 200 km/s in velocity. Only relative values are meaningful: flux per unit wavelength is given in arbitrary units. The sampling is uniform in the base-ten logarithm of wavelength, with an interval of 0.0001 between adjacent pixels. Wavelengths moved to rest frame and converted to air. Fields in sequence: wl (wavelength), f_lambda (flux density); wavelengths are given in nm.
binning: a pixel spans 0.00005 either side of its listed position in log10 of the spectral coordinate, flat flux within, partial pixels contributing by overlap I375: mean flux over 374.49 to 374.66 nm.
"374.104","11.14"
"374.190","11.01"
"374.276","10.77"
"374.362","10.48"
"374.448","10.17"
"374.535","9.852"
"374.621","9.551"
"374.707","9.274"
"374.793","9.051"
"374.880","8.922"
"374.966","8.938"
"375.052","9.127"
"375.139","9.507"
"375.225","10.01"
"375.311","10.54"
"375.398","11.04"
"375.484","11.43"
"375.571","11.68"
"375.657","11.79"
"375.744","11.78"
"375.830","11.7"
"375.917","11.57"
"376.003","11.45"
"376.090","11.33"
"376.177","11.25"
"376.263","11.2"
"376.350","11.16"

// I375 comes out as 9.68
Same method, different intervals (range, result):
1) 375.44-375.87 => 11.7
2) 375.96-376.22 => 11.3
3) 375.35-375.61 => 11.3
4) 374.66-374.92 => 9.09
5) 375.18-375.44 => 10.5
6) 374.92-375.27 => 9.42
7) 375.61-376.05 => 11.7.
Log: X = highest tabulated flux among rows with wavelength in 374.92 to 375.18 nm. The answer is 9.507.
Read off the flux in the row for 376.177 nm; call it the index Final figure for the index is 11.25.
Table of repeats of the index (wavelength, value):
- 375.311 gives 10.54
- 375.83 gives 11.7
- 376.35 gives 11.16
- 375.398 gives 11.04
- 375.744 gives 11.78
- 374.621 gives 9.551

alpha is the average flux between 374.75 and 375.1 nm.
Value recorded 9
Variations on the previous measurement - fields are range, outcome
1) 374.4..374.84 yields 9.58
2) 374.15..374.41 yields 10.8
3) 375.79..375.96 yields 11.6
